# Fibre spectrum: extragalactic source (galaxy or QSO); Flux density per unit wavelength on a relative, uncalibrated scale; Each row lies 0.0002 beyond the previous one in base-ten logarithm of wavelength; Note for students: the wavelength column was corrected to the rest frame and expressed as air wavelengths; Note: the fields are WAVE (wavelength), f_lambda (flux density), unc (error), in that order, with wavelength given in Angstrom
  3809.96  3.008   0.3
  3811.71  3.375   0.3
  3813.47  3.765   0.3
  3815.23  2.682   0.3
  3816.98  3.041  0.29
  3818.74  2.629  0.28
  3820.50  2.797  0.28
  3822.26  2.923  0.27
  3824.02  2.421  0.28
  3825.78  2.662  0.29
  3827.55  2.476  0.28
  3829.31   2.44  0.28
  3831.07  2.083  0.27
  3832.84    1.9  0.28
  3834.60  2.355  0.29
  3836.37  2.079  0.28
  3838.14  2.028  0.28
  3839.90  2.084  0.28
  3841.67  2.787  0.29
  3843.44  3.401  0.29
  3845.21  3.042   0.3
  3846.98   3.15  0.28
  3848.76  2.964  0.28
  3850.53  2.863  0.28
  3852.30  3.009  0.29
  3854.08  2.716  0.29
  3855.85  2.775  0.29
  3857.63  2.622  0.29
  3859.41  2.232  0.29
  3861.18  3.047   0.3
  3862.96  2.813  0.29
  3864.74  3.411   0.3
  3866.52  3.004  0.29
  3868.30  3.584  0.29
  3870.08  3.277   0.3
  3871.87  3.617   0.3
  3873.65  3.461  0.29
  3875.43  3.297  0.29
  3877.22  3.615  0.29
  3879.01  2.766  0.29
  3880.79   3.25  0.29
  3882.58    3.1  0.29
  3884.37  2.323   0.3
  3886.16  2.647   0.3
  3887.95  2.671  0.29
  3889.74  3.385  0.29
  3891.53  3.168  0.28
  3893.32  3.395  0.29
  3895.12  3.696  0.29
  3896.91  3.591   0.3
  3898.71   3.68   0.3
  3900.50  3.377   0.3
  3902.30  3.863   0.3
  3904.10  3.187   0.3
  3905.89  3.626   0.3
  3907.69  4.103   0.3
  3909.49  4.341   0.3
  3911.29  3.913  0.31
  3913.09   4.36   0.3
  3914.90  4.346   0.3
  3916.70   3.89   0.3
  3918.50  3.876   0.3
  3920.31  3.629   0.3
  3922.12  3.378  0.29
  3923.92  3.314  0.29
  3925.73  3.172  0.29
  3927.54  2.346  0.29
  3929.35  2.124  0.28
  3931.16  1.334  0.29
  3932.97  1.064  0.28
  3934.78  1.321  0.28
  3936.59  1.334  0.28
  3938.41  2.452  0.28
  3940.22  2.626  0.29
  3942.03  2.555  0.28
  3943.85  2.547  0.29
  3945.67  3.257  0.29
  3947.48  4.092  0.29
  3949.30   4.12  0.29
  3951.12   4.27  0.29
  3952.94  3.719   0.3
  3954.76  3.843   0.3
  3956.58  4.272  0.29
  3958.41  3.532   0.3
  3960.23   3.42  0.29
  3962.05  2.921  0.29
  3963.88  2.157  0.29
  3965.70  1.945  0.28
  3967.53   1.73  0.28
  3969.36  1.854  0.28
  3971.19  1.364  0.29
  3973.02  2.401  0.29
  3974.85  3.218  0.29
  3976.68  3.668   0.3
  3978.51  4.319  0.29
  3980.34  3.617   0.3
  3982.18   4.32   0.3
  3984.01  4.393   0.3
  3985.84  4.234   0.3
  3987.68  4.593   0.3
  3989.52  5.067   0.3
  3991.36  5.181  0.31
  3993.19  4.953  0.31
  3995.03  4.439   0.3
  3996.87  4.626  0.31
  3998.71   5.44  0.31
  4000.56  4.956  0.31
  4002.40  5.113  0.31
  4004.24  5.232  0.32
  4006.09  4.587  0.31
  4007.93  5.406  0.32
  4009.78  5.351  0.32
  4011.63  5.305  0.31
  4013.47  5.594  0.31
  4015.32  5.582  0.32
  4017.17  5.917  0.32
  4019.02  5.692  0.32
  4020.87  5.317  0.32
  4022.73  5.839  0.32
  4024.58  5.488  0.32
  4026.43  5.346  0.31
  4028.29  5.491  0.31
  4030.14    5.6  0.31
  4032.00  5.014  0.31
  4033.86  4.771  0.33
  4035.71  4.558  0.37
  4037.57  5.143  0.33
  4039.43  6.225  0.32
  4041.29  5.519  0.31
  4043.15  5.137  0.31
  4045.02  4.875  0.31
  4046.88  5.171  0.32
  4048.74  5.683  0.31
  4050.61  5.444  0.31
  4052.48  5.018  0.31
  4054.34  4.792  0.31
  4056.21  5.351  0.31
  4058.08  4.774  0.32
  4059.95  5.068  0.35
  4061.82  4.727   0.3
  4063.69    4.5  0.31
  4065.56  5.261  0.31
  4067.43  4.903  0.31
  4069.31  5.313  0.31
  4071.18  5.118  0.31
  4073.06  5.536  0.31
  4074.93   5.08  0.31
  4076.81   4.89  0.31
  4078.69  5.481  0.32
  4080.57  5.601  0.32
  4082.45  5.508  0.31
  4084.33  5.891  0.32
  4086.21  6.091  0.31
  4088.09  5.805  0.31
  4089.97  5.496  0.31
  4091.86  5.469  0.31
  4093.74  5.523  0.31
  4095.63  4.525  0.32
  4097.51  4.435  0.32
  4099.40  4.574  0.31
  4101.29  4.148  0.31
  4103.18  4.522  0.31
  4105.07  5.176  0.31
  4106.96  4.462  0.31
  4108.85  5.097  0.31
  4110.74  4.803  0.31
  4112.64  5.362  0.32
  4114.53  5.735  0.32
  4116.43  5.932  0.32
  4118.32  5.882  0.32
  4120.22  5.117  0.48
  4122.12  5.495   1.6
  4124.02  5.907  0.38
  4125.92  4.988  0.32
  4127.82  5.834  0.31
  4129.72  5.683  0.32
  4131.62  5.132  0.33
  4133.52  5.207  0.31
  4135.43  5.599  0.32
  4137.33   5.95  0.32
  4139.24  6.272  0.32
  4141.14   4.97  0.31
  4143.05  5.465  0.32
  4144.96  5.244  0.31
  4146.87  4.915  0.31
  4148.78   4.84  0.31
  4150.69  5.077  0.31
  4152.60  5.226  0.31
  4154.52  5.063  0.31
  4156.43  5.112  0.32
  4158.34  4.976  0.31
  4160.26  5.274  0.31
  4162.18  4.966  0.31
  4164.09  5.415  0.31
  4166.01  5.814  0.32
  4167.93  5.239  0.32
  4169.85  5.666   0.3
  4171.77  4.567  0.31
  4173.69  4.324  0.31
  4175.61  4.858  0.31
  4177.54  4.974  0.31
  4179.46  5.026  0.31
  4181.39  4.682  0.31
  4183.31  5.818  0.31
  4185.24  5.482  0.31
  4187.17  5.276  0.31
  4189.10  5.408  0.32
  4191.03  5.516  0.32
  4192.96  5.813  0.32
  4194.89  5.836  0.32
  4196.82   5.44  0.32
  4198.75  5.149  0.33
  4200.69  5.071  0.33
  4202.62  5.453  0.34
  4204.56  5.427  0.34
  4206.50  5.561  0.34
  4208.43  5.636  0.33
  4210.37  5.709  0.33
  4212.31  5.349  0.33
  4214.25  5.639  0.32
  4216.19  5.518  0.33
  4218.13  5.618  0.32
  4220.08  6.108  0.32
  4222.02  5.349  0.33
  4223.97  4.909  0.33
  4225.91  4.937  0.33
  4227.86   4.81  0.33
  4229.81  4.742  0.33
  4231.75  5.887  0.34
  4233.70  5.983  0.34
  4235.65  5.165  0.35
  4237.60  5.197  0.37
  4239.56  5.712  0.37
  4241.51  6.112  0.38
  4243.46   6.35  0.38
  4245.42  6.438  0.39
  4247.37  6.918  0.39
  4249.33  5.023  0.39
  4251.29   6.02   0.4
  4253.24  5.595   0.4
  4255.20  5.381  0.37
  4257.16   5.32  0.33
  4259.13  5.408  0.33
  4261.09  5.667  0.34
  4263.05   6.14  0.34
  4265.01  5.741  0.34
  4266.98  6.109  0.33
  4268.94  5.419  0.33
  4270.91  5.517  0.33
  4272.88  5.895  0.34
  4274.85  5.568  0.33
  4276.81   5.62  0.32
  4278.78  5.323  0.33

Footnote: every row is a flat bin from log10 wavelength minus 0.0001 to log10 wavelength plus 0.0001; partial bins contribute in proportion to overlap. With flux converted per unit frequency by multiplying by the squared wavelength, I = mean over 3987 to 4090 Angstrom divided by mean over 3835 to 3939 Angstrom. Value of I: 1.9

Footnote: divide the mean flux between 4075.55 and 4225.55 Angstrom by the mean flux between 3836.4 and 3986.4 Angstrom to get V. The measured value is 1.70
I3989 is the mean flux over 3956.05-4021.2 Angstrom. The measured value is 4.21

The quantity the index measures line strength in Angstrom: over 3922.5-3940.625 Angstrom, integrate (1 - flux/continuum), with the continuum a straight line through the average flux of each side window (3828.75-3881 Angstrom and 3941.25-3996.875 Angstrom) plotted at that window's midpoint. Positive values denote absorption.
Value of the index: 6.5 Angstrom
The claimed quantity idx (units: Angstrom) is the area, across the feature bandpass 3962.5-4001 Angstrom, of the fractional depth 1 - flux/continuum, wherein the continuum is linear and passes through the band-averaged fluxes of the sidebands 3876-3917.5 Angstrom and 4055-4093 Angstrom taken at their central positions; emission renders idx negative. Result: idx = 5.9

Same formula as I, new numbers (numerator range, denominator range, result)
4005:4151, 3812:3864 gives 2.21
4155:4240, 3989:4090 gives 1.09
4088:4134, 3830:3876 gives 2.09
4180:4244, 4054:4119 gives 1.12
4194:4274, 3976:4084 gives 1.21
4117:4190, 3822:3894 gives 2.15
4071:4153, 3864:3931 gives 1.75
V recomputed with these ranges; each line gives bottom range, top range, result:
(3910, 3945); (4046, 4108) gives 1.81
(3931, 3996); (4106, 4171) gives 1.64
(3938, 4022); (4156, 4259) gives 1.34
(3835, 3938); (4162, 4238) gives 1.75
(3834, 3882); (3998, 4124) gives 1.78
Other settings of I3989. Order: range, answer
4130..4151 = 5.35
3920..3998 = 3.23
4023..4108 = 5.17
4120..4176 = 5.28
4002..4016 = 5.27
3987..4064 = 5.2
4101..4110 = 4.73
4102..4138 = 5.35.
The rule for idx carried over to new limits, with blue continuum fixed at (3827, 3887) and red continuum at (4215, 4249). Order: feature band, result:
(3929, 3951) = 6.3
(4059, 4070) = -1.5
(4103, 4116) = -1.0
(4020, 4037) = -4.8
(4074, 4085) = -2.2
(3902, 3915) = -3.0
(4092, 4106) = -0.3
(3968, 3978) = 3.1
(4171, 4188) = 0.7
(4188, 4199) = -0.4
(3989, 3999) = -2.8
